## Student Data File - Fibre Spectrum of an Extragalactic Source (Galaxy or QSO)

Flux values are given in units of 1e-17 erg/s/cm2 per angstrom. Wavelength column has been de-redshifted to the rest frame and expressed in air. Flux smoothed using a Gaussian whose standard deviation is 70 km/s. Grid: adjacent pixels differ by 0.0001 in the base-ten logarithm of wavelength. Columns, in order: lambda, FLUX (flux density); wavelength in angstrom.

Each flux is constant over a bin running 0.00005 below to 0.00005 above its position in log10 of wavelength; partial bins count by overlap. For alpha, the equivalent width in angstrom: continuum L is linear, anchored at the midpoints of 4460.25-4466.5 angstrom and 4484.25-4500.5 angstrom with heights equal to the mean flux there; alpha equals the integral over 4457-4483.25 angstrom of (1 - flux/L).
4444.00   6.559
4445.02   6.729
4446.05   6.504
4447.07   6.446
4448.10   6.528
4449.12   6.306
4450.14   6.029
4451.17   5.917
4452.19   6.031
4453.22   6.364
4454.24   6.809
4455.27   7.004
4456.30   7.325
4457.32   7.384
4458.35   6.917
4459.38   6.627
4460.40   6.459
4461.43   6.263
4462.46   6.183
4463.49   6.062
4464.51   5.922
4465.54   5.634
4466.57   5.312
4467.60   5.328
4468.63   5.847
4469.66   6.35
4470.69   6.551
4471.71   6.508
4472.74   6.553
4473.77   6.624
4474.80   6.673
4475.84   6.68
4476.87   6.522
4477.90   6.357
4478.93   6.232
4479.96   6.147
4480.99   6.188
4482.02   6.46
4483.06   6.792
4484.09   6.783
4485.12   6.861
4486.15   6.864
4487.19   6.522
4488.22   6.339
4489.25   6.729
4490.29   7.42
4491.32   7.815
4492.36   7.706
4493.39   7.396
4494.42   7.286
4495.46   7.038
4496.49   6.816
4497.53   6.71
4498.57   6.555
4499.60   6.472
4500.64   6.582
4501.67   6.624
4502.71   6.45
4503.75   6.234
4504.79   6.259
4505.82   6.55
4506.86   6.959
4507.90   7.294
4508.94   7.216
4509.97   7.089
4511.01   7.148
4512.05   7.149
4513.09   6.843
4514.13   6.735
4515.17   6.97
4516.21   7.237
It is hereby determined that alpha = -0.4 angstrom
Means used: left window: 6.01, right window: 6.96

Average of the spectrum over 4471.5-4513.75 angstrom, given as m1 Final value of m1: 6.77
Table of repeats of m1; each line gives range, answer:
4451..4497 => 6.58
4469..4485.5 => 6.51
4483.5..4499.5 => 6.98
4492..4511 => 6.85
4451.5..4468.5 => 6.33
